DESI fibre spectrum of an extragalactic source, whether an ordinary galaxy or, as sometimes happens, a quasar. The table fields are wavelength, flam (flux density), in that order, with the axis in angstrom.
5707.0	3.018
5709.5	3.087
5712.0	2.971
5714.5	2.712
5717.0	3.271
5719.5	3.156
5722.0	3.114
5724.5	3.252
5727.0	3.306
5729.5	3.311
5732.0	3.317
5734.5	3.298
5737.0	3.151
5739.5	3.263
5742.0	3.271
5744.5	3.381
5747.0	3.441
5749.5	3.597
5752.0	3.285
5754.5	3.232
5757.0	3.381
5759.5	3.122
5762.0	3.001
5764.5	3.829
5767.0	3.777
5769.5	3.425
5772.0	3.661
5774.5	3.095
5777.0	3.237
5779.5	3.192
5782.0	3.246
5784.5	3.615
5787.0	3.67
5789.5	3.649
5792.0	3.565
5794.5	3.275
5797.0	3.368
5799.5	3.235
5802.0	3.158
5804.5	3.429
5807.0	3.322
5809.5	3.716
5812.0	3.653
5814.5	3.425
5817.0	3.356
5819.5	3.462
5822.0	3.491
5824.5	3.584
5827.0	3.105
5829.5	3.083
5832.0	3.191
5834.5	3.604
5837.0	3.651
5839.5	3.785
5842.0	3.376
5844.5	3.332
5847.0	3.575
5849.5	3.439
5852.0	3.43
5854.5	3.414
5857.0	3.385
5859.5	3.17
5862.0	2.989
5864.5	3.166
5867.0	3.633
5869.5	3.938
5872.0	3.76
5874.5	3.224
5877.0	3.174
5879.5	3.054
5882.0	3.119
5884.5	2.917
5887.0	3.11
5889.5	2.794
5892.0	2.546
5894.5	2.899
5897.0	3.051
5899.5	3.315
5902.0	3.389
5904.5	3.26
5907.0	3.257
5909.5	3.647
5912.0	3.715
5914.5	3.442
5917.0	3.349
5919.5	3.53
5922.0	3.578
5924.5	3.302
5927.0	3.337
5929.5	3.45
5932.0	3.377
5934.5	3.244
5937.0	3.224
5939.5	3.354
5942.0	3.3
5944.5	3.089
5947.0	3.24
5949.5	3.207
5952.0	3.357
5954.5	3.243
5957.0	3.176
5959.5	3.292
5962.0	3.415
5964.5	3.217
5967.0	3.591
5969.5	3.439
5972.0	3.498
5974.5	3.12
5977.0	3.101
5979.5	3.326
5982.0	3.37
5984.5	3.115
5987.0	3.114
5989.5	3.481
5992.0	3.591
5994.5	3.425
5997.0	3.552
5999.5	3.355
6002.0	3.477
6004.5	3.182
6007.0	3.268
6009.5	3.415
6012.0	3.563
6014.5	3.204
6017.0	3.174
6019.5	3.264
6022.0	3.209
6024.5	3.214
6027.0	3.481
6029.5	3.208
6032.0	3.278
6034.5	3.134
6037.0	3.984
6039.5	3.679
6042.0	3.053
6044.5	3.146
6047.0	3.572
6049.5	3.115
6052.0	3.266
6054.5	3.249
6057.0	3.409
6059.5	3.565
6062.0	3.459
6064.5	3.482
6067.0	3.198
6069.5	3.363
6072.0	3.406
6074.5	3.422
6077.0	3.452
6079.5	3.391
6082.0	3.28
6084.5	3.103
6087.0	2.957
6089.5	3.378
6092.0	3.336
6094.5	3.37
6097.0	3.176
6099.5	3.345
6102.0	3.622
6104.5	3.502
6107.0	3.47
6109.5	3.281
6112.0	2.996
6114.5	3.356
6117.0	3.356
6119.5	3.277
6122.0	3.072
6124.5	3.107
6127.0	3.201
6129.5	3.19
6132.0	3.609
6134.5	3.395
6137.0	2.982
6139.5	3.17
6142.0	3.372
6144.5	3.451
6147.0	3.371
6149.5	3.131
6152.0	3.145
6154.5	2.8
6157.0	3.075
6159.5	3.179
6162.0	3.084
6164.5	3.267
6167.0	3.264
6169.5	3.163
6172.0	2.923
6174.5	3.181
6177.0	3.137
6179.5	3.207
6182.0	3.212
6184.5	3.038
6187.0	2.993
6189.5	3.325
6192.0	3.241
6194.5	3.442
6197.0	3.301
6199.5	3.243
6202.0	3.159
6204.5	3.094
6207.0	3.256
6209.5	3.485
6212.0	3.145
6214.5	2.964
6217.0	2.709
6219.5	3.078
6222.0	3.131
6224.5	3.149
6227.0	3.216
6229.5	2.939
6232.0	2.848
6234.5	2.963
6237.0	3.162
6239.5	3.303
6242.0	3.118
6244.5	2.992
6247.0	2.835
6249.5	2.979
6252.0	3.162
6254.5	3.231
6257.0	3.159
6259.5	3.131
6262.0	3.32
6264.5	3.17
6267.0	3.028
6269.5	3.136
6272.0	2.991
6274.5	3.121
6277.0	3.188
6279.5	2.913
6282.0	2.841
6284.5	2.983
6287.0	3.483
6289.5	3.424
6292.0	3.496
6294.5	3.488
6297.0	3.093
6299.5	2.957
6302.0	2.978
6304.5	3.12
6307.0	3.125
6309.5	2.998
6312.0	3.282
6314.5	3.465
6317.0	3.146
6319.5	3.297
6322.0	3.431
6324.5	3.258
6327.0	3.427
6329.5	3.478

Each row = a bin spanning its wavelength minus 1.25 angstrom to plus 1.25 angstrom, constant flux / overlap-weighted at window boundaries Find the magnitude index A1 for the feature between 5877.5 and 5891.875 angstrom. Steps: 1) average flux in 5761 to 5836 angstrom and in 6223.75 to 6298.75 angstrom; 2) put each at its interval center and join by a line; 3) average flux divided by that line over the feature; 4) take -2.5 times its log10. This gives 0.13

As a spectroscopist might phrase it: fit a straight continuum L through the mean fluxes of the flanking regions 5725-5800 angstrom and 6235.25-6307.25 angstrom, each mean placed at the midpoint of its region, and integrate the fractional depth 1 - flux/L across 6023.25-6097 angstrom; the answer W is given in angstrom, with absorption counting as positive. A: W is -2.43 angstrom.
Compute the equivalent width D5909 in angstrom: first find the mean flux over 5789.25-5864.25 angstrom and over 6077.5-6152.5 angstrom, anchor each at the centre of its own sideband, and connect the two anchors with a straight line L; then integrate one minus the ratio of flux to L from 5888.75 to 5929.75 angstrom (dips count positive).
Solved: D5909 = 1.0 angstrom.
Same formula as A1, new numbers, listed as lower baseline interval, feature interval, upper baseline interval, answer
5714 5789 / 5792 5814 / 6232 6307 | -0.03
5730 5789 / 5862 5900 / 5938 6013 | 0.06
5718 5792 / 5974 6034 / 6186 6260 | -0.03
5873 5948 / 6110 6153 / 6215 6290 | -0.04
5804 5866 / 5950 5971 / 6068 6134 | 0.01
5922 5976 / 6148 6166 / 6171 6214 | 0.04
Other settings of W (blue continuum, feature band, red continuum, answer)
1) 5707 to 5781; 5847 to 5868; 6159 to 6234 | -0.6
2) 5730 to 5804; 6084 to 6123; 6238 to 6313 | -0.9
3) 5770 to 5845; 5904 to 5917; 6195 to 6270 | -0.5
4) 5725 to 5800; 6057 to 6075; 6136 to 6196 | -1.1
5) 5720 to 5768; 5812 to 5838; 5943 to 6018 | -0.6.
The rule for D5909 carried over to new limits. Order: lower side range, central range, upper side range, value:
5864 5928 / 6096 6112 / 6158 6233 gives -0.9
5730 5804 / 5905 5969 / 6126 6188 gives -1.3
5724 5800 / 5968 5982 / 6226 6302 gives -0.2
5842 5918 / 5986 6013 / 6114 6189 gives -1.3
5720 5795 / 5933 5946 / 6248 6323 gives 0.2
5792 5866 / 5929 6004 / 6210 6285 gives -0.9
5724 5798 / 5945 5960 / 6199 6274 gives 0.1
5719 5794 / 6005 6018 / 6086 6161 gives -0.1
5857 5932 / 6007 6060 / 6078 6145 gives -0.8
